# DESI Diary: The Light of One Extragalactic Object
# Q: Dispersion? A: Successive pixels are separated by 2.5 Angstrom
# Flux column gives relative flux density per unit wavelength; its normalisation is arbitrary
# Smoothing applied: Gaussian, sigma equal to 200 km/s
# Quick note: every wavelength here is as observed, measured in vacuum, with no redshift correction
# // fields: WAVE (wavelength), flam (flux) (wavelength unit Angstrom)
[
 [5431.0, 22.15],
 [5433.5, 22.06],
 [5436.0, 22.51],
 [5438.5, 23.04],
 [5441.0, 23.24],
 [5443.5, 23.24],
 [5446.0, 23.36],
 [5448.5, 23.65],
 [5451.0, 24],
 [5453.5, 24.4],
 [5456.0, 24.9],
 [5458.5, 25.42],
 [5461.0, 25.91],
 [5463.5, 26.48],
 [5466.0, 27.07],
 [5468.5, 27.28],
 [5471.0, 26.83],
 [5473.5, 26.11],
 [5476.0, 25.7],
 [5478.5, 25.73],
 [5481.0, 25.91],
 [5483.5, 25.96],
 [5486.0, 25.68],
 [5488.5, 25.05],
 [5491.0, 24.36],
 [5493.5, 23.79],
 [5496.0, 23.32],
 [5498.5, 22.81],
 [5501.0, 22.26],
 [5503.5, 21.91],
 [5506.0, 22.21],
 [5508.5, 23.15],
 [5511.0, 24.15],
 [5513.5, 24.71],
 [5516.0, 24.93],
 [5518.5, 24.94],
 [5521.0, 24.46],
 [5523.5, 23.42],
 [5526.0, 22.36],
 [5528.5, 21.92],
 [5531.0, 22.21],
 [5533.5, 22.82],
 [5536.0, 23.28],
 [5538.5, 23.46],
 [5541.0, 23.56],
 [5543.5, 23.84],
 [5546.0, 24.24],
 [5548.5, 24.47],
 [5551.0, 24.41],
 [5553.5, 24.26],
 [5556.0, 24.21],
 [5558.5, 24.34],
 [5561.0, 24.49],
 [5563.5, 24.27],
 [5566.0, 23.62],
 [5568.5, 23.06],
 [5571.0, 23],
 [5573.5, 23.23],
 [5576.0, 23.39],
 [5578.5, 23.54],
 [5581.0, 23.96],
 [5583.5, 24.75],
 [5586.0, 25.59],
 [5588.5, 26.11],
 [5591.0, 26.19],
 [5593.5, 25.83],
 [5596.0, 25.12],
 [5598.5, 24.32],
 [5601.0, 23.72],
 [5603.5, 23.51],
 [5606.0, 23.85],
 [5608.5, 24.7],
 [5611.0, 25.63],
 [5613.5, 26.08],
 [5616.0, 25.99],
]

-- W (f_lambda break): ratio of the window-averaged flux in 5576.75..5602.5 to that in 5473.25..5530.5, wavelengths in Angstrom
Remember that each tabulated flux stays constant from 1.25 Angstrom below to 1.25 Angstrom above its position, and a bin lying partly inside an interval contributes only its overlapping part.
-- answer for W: 1.0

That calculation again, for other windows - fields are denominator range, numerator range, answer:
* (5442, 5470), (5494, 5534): 0.93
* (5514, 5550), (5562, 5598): 1.03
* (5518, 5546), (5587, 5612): 1.07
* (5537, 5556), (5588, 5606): 1.03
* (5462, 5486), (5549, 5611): 0.93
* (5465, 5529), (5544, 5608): 0.99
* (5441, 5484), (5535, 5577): 0.94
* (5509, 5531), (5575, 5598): 1.05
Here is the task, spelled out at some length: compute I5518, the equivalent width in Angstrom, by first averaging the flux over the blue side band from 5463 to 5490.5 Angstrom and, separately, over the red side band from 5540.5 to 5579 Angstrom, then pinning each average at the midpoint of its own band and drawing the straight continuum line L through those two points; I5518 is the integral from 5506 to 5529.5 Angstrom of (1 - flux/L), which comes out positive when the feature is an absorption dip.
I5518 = 1.2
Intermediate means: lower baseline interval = 26.1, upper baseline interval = 23.9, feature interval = 23.7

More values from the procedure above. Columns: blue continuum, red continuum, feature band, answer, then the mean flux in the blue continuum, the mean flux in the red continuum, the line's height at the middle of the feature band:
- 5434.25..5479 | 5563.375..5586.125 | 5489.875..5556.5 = 1.95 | 24.9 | 23.7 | 24.2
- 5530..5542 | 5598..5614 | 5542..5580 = -0.51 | 23.1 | 24.5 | 23.6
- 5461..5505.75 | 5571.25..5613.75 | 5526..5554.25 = 1.57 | 25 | 24.6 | 24.8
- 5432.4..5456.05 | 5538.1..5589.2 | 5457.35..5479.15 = -2.58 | 23.4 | 24.1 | 23.5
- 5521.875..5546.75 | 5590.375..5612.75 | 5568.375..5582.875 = 0.40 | 23.1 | 24.8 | 24.1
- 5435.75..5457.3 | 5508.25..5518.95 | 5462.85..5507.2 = -1.47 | 23.6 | 24.4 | 24.1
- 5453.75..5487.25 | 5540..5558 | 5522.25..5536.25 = 1.14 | 26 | 24.2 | 24.6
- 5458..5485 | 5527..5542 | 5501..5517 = 0.54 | 26.2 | 22.9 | 24.2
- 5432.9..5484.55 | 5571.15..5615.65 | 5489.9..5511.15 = 1.54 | 24.9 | 24.7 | 24.8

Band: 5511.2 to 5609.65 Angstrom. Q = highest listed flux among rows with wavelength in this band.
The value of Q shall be 26.19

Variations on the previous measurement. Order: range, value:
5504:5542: 24.94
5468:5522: 27.28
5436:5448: 23.36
